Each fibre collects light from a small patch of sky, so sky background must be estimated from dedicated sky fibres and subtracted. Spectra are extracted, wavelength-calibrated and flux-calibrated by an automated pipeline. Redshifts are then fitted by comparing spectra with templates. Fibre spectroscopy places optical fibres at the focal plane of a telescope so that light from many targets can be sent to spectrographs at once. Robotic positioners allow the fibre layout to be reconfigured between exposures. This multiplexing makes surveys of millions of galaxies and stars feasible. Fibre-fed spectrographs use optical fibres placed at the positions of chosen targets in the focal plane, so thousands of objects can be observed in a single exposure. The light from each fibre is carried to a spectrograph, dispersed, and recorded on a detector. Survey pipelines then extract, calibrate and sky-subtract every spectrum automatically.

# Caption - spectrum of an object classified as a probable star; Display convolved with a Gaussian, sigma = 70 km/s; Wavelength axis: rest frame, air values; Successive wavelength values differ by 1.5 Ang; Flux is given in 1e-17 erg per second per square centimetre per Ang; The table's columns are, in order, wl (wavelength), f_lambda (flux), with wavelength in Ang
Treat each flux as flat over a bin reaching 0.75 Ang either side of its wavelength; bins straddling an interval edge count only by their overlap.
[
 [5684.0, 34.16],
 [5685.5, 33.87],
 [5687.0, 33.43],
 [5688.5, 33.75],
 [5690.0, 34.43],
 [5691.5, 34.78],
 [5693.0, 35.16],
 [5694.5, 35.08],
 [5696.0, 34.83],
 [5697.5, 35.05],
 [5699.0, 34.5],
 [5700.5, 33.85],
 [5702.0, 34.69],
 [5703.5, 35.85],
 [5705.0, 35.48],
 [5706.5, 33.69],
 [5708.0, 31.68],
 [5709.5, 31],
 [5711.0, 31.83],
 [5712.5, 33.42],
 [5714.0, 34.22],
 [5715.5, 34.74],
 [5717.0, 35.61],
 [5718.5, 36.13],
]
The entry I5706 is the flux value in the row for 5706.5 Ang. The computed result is 33.69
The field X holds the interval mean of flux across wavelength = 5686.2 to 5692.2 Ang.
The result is 34.1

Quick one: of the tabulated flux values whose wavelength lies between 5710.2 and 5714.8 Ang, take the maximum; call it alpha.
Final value 34.22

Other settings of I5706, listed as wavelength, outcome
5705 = 35.48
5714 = 34.22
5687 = 33.43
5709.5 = 31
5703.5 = 35.85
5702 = 34.69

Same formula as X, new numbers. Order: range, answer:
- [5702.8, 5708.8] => 34.1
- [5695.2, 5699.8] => 34.8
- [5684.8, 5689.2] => 33.7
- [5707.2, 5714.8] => 32.5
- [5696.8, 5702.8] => 34.5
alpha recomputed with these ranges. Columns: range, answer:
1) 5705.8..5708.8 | 33.69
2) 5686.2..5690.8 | 34.43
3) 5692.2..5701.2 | 35.16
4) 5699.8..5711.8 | 35.85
